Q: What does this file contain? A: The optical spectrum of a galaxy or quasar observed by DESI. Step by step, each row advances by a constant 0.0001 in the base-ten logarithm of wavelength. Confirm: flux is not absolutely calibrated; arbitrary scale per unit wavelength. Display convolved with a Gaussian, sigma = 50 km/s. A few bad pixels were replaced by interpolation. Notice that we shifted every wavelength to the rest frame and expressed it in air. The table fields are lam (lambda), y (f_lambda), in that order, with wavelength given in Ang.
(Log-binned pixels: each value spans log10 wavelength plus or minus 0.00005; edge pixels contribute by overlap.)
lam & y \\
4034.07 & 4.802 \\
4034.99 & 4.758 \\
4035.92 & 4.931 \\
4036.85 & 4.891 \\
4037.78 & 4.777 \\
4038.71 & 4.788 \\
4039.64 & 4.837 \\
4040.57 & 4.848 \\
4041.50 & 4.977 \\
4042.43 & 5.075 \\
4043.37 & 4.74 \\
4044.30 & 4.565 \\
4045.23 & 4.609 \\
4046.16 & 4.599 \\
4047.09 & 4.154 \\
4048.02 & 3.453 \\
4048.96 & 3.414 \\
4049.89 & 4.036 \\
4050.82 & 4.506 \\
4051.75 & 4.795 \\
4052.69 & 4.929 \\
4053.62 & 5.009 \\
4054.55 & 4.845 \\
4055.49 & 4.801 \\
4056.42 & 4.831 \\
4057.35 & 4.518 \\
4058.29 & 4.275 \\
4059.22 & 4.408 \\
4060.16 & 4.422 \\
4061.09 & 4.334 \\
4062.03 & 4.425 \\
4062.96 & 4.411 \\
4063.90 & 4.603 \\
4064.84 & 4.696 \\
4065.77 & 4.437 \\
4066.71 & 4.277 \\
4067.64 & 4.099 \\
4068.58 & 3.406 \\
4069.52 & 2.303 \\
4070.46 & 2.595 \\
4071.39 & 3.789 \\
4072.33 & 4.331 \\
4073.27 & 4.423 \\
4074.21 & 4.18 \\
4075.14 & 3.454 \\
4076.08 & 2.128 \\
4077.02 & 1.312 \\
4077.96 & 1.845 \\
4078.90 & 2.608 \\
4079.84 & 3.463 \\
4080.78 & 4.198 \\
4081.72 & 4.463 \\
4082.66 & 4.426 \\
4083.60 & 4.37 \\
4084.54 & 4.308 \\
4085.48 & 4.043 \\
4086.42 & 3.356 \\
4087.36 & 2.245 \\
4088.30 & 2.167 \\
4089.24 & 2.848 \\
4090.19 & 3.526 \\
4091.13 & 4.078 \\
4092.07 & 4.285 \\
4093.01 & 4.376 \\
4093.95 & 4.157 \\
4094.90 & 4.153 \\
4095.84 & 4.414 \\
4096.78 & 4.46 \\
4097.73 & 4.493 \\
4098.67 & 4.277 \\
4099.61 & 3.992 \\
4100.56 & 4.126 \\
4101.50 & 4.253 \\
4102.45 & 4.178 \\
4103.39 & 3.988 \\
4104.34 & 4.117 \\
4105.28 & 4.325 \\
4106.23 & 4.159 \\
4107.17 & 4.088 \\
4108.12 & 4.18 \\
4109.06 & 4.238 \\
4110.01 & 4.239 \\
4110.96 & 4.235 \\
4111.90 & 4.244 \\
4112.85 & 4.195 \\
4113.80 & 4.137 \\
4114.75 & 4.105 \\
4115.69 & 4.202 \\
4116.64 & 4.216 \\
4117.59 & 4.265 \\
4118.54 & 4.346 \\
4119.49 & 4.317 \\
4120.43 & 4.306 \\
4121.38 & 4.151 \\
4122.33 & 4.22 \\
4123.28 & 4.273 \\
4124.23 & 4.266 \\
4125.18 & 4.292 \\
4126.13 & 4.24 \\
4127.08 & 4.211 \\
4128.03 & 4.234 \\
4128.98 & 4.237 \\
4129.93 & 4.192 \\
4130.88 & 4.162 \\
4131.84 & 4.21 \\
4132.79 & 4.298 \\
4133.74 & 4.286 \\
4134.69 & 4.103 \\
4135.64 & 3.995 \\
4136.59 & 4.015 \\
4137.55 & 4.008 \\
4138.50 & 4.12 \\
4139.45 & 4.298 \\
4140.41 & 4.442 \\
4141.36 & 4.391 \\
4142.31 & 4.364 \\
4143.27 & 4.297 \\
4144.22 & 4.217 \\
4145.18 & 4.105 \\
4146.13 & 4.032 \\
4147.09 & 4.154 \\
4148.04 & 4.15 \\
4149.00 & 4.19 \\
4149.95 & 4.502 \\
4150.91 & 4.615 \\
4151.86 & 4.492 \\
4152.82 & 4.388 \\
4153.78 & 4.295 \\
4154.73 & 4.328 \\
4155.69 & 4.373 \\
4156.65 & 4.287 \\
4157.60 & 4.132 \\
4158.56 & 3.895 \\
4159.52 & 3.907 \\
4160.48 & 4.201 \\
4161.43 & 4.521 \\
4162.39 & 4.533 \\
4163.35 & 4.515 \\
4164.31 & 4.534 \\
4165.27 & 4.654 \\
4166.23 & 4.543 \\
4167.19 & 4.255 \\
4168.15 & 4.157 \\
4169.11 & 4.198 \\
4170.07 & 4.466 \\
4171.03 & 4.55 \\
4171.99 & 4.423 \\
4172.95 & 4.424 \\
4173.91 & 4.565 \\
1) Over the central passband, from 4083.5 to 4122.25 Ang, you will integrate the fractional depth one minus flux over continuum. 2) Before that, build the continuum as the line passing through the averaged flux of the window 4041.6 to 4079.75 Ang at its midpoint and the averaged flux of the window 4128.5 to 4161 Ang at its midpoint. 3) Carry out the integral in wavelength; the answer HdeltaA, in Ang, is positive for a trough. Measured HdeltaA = 0.8 Ang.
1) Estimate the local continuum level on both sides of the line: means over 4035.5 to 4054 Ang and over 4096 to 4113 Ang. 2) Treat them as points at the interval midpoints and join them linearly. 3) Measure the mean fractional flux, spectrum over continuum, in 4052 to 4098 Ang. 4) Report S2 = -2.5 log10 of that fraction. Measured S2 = 0.130 mag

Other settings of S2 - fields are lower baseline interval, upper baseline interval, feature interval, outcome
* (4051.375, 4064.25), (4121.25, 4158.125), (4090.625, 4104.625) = 0.05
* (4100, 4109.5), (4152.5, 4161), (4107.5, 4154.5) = -0.01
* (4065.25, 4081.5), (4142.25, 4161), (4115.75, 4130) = -0.09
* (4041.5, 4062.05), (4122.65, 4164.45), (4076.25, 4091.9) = 0.31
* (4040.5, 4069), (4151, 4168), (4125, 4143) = 0.04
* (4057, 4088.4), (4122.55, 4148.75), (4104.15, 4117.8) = -0.05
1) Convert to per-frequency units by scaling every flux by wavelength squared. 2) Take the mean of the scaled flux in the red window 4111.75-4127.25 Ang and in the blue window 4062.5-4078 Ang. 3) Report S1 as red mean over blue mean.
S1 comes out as 1.2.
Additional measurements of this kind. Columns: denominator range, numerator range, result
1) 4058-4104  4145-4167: 1.17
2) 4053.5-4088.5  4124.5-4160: 1.14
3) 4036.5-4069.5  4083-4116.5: 0.92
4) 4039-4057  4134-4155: 0.97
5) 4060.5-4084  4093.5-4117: 1.15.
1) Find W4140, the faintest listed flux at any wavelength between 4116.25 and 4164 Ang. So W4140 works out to 3.895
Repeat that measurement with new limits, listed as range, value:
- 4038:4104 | 1.312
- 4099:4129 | 3.988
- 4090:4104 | 3.526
